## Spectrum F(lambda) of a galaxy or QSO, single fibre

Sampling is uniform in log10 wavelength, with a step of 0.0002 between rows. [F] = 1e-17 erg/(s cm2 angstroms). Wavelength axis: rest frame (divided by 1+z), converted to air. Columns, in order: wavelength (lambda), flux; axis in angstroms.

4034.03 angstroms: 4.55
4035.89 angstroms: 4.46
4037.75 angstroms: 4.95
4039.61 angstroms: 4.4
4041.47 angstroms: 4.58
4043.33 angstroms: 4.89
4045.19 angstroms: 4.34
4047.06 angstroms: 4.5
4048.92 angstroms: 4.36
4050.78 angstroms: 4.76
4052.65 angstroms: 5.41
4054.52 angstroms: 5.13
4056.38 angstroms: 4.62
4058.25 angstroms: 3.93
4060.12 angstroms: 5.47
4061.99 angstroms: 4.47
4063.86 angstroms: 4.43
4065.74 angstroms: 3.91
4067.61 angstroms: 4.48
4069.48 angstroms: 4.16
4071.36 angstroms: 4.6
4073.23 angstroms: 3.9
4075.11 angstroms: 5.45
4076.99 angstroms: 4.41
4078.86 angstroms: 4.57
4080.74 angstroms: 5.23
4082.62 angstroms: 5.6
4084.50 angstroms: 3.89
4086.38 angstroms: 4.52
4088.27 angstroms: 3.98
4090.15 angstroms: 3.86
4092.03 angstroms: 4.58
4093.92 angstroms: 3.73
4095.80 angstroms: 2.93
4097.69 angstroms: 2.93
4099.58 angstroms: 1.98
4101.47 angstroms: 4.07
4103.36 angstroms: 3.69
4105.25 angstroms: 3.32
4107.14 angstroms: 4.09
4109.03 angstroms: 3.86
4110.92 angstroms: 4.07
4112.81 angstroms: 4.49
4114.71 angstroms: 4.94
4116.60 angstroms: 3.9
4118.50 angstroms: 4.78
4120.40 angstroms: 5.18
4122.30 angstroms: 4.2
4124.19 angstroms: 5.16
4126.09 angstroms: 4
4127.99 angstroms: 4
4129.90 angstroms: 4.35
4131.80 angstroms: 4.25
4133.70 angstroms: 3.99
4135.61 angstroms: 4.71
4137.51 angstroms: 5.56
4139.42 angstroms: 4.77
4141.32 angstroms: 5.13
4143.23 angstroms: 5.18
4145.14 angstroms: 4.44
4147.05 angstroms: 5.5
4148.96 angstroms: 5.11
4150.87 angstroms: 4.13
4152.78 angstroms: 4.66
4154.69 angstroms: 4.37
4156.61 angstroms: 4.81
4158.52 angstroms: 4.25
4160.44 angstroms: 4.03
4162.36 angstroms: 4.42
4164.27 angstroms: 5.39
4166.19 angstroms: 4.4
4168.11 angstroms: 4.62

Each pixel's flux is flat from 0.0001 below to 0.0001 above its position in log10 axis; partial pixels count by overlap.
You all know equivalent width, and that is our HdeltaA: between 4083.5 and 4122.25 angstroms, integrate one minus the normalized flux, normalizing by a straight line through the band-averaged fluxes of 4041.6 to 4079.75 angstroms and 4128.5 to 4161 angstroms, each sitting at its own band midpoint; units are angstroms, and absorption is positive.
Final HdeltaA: 5.7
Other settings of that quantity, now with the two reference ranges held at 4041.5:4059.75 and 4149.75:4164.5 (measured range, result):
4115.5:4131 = 0.3 angstroms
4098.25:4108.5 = 2.6 angstroms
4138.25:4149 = -1.3 angstroms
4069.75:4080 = 0.1 angstroms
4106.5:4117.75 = 0.8 angstroms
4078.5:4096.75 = 1.3 angstroms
